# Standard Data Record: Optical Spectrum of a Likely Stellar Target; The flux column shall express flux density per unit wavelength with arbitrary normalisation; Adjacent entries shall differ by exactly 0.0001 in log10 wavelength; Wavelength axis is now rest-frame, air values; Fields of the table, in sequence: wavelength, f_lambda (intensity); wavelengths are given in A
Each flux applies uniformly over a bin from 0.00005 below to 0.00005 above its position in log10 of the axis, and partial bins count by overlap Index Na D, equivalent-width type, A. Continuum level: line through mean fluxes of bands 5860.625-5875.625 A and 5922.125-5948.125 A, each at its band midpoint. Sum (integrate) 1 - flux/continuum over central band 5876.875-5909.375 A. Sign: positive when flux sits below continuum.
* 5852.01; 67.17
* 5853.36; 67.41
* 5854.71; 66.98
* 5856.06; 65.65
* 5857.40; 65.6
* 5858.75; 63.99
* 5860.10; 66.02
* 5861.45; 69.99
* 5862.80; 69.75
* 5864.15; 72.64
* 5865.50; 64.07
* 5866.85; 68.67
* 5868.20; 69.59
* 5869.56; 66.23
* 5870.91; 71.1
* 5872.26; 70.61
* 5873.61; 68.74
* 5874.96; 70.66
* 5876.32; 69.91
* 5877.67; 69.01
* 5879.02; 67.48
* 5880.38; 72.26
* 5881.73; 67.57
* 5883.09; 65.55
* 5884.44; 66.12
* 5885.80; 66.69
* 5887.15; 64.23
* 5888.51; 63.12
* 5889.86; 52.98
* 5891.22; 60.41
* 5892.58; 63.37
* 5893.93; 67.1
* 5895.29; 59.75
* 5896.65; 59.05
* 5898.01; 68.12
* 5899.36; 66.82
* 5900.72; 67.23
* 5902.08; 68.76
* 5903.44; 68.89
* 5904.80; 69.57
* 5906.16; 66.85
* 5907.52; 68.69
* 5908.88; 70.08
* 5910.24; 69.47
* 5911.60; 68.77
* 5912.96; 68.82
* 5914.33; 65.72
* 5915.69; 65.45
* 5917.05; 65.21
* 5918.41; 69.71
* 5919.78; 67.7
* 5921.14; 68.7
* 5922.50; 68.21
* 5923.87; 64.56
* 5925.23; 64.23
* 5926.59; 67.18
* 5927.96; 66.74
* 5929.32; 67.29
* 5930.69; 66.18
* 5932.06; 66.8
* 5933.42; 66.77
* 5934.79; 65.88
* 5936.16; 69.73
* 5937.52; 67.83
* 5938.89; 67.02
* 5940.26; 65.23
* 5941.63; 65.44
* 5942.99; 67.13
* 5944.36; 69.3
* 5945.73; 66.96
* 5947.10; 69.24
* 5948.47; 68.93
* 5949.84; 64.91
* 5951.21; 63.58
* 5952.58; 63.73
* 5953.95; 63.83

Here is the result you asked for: 1.2 A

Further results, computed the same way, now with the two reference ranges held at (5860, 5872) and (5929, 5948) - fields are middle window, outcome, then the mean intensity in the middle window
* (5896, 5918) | 0.2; 67.4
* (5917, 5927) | 0.1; 67.1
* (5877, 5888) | 0.2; 67.3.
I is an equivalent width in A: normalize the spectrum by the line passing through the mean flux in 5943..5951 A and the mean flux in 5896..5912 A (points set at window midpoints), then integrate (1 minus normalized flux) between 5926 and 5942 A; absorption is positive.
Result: 0.17 A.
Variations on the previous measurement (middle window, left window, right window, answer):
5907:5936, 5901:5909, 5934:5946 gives 0.3 A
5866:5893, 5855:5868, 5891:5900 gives -0.5 A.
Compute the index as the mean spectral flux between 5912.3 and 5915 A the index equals 67.1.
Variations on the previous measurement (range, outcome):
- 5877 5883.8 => 68.4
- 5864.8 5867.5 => 66.4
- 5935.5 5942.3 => 67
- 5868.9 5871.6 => 68.8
